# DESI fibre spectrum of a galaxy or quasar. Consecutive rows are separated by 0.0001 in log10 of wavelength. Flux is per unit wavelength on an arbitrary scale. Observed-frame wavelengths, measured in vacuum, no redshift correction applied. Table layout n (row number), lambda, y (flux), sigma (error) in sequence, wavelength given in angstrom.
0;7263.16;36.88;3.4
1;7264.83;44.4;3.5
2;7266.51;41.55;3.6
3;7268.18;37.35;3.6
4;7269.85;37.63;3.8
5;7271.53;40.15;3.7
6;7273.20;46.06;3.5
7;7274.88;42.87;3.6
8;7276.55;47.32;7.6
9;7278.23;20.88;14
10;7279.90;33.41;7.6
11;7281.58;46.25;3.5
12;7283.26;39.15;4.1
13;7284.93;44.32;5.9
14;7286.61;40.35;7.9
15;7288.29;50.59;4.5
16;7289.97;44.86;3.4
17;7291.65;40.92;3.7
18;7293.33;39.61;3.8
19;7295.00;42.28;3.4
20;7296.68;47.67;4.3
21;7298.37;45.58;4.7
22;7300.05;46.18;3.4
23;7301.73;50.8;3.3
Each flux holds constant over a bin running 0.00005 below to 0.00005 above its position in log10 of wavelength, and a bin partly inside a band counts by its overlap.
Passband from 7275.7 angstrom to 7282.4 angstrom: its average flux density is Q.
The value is 37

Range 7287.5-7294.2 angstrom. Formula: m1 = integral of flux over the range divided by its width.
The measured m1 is 44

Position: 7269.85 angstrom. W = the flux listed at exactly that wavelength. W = 37.63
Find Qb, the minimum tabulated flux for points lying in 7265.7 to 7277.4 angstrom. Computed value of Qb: 37.35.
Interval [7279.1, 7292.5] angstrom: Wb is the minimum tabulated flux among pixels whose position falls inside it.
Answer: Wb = 33.41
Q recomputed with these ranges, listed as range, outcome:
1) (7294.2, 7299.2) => 45.1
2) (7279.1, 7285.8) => 40.8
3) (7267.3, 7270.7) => 37.6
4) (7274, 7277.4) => 45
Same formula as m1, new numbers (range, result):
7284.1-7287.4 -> 42.3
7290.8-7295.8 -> 41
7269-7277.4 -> 42.8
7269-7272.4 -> 39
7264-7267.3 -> 42.9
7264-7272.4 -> 40.2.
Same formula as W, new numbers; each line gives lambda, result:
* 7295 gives 42.28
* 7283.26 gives 39.15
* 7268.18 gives 37.35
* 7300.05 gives 46.18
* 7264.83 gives 44.4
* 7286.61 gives 40.35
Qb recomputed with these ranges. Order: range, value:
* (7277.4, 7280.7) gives 20.88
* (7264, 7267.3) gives 41.55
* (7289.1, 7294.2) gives 39.61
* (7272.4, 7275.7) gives 42.87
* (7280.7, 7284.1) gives 39.15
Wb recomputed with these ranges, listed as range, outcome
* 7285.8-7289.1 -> 40.35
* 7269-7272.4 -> 37.63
